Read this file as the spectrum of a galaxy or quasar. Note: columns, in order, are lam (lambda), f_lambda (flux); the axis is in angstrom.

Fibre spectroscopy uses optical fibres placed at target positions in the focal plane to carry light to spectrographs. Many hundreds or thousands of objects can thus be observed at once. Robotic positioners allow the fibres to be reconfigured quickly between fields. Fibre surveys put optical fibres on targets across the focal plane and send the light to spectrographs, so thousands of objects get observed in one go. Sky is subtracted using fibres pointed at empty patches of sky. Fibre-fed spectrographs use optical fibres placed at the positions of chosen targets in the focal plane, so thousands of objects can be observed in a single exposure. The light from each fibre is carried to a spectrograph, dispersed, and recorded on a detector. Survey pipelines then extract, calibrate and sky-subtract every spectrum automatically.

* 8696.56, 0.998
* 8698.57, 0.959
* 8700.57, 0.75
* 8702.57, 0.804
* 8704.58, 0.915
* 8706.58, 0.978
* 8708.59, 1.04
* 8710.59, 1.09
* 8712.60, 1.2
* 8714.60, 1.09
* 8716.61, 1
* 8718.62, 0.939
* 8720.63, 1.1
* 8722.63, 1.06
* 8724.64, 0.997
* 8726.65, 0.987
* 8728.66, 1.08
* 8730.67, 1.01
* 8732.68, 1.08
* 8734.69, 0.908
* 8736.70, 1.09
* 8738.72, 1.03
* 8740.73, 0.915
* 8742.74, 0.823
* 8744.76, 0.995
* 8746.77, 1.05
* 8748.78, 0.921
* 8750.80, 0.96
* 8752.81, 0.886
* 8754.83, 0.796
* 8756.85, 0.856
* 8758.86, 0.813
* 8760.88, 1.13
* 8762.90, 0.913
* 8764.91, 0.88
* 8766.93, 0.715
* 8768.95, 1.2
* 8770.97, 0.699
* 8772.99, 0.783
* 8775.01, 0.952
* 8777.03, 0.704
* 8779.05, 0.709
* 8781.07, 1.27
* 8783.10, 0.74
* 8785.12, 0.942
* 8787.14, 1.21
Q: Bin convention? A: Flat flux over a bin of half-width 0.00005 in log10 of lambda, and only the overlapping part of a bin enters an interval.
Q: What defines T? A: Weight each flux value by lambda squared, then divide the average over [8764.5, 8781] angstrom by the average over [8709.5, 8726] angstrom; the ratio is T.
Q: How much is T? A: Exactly 0.82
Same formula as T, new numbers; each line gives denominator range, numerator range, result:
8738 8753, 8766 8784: 0.92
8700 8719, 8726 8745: 1.01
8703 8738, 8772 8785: 0.85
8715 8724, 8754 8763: 0.89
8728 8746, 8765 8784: 0.88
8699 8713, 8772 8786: 0.92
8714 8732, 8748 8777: 0.87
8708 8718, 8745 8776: 0.85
